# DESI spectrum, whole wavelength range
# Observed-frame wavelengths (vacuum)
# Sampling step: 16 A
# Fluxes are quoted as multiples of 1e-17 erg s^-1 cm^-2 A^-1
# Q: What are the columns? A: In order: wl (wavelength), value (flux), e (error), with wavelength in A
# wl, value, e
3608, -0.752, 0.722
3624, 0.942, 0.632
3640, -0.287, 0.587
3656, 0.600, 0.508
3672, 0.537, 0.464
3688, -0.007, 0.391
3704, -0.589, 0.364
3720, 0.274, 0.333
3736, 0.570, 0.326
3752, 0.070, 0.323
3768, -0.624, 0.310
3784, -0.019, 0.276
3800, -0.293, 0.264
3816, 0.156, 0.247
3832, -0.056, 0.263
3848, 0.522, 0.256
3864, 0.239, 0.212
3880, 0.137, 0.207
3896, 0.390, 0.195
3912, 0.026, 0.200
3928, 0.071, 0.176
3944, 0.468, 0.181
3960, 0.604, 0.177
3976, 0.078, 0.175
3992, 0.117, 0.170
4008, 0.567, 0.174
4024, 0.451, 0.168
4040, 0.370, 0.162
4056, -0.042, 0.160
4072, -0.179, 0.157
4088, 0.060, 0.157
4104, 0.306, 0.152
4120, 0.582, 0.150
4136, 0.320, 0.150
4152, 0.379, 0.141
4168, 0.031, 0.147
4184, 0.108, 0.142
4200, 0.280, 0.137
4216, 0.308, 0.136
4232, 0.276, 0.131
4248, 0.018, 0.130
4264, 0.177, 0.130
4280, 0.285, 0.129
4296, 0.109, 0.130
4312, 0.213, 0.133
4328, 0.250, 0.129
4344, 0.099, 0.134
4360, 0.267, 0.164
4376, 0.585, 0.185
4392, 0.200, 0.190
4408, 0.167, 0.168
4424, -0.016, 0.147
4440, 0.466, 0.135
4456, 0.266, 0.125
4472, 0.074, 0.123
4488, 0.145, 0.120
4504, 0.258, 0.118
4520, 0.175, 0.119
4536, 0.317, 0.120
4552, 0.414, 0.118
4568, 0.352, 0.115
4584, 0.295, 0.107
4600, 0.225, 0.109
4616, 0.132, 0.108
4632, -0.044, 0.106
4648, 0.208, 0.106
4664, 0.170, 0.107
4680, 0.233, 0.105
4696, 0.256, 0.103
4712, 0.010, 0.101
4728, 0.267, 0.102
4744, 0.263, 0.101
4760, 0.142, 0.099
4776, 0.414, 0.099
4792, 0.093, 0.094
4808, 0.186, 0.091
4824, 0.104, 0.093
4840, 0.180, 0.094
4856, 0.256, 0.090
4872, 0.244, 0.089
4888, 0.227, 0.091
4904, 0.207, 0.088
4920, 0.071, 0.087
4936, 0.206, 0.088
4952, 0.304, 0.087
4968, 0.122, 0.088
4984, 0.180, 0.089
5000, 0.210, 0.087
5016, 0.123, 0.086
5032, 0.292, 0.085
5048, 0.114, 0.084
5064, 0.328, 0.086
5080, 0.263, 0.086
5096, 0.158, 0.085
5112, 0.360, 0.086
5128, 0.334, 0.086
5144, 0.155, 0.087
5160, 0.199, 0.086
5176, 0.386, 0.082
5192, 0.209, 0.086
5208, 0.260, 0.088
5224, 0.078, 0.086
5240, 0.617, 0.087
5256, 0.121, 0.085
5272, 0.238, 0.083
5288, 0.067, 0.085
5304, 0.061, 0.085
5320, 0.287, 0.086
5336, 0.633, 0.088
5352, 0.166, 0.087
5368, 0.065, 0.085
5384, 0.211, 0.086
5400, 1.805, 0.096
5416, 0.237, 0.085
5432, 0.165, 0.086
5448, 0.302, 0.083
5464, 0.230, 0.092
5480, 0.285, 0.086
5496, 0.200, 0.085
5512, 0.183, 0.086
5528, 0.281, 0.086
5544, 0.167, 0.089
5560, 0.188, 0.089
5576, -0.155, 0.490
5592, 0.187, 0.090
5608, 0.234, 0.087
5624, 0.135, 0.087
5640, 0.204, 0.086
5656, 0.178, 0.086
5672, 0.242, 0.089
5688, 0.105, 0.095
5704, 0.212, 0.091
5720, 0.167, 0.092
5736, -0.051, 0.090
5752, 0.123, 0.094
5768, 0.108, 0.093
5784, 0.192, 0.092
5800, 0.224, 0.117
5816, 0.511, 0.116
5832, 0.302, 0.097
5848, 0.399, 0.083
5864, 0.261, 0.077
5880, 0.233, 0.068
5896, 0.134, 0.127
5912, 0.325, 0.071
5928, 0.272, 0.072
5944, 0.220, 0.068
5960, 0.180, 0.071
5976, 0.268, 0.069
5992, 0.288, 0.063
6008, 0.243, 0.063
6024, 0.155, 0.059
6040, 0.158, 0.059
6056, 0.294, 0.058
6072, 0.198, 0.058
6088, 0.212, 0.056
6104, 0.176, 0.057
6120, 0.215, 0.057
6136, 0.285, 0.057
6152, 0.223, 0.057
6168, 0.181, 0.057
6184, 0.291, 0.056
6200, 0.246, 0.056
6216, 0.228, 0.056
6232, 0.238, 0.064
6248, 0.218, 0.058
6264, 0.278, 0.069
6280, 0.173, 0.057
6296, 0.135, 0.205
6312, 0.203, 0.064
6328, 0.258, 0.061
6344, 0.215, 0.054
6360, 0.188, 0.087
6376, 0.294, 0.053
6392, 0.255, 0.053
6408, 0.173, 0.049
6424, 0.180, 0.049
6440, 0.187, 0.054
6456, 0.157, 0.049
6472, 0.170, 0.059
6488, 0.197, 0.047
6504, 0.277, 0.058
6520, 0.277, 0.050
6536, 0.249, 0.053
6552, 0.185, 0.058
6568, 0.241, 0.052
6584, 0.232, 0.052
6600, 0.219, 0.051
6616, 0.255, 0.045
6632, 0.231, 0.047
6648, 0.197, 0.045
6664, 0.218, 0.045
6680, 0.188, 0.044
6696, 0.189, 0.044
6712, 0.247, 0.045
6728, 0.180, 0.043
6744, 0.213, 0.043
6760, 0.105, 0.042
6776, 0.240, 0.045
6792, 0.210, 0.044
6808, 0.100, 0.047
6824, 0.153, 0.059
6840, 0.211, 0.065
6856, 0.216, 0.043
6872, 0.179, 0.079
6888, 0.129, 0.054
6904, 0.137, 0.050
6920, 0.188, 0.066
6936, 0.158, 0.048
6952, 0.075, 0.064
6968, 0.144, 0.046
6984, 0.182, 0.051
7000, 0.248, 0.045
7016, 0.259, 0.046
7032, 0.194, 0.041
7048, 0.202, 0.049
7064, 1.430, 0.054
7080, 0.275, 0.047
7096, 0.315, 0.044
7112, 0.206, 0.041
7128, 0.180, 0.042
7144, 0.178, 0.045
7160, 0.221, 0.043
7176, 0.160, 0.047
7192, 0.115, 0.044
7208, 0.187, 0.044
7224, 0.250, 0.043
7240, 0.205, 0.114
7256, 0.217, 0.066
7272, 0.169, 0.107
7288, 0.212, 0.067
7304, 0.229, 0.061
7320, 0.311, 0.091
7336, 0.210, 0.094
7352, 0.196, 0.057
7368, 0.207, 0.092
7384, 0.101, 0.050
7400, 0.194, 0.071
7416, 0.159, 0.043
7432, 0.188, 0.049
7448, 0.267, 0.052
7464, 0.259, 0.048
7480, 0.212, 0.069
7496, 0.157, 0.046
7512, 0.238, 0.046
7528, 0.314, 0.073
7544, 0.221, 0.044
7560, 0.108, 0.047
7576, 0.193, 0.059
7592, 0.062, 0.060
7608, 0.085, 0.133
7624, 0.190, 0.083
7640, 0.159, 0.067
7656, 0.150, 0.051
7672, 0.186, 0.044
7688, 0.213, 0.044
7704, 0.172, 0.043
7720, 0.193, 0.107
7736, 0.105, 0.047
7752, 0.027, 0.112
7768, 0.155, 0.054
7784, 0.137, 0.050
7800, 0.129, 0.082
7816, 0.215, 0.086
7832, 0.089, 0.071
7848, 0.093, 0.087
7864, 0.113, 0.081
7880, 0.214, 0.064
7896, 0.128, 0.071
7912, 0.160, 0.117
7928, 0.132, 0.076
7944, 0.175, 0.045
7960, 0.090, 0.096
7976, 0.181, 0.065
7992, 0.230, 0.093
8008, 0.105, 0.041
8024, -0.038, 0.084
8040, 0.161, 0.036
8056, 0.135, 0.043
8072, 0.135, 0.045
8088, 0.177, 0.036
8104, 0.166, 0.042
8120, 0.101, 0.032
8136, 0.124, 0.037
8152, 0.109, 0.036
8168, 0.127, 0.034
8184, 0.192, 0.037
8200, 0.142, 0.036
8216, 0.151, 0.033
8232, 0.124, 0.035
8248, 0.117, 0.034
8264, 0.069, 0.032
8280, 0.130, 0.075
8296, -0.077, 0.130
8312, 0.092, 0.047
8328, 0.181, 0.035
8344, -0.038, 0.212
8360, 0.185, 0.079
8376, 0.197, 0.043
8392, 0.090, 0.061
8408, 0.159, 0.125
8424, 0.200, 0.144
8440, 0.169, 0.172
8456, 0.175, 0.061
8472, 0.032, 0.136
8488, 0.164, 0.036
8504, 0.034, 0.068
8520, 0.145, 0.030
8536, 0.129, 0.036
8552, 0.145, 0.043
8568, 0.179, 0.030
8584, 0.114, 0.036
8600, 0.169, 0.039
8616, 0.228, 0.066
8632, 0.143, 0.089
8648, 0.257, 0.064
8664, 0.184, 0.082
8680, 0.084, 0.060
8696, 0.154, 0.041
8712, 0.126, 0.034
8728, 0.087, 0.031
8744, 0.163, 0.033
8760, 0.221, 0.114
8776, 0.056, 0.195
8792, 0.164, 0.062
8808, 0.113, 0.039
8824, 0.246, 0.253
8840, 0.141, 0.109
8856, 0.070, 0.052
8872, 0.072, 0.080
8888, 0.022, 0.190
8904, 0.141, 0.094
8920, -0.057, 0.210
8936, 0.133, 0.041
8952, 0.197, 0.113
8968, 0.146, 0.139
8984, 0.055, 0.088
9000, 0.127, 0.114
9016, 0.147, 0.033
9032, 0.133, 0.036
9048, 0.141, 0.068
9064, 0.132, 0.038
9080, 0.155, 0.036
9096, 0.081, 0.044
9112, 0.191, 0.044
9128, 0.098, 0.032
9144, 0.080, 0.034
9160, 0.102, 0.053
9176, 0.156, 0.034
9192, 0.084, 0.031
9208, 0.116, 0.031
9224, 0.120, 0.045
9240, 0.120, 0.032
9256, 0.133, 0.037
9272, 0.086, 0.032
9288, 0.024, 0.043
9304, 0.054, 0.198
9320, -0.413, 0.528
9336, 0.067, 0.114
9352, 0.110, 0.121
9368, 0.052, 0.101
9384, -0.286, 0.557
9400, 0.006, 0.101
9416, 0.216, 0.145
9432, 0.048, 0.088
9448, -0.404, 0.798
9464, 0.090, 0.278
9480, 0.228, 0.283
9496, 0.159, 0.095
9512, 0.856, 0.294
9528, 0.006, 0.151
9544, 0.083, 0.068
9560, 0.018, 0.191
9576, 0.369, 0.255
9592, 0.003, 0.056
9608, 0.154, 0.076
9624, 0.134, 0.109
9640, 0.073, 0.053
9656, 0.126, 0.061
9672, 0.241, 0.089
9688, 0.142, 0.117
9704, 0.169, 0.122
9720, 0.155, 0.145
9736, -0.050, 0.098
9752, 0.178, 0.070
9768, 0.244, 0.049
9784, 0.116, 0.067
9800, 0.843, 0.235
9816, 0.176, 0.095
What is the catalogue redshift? 0.077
